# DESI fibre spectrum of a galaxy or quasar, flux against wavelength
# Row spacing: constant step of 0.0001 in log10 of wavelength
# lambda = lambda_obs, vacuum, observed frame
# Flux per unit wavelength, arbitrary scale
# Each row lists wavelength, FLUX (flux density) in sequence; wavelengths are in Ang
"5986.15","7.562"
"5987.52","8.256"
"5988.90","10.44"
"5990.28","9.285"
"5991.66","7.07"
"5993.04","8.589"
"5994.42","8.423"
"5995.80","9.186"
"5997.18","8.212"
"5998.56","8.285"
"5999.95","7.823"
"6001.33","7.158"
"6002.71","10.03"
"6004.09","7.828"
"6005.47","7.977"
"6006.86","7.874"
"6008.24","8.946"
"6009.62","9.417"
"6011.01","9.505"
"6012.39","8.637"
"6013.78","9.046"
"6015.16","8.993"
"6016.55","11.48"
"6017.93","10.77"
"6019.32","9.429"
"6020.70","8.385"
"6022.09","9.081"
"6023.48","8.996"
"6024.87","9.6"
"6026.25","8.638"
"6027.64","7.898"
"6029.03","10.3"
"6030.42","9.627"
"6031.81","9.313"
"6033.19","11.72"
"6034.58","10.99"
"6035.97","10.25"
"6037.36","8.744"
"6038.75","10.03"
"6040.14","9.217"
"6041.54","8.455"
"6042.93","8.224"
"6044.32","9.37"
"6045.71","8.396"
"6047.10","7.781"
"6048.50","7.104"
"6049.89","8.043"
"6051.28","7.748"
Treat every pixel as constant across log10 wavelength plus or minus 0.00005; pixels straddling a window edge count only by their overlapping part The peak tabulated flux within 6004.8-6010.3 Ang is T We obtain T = 9.417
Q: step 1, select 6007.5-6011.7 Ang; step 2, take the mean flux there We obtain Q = 9.28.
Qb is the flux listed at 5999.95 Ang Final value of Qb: 7.823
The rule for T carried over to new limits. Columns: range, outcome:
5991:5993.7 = 8.589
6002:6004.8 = 10.03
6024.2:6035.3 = 11.72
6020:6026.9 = 9.6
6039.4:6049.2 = 9.37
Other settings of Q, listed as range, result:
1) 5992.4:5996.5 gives 8.74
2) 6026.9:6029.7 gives 9.07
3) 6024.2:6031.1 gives 9.21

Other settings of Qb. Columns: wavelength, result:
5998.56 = 8.285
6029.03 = 10.3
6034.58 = 10.99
